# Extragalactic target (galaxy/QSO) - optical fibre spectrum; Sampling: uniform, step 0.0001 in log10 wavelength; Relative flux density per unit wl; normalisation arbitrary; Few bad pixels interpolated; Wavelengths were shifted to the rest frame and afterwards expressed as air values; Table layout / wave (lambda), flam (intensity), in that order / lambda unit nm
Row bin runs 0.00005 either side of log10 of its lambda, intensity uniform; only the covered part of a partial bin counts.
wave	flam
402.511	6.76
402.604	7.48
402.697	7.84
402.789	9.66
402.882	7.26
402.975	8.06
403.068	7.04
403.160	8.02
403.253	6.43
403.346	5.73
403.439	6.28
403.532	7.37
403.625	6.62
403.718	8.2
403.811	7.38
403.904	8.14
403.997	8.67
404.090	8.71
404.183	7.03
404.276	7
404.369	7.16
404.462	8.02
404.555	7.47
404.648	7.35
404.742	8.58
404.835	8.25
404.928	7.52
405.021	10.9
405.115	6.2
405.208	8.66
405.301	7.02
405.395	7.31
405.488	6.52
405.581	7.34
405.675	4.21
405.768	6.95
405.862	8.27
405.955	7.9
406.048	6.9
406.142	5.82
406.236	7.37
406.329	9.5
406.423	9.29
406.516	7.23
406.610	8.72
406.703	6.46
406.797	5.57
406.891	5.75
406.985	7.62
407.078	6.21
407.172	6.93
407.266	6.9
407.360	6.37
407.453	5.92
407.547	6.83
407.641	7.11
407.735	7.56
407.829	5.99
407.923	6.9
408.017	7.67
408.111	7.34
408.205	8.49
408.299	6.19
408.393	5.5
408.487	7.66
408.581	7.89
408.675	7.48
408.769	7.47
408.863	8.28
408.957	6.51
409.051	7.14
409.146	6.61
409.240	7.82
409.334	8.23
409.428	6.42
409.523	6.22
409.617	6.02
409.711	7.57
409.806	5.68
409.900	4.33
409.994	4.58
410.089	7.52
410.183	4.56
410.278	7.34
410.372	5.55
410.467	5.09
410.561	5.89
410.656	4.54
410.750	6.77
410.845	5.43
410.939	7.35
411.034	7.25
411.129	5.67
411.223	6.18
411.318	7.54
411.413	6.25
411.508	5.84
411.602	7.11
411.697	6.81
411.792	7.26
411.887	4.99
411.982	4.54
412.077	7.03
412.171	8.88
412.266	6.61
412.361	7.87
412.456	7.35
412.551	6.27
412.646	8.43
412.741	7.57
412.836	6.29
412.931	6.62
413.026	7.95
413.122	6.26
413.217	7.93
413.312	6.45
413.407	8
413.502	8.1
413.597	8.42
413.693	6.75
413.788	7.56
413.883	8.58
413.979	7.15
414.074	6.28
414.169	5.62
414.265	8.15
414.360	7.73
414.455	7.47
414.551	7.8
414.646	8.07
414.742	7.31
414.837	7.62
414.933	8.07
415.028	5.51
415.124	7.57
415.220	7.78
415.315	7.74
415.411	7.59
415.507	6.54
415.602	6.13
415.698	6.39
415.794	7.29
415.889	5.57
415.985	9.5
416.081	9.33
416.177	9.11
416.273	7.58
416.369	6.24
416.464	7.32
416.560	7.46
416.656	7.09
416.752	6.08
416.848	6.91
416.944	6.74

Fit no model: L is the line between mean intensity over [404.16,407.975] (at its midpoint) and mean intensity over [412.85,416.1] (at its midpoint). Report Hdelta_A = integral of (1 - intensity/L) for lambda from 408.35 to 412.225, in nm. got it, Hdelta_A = 0.416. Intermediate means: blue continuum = 7.23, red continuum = 7.35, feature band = 6.51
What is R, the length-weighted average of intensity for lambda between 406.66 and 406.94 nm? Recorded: 5.91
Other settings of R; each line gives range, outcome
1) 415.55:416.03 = 6.97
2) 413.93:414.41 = 6.99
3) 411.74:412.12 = 5.94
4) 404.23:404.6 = 7.42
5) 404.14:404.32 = 7.02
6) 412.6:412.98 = 7.23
